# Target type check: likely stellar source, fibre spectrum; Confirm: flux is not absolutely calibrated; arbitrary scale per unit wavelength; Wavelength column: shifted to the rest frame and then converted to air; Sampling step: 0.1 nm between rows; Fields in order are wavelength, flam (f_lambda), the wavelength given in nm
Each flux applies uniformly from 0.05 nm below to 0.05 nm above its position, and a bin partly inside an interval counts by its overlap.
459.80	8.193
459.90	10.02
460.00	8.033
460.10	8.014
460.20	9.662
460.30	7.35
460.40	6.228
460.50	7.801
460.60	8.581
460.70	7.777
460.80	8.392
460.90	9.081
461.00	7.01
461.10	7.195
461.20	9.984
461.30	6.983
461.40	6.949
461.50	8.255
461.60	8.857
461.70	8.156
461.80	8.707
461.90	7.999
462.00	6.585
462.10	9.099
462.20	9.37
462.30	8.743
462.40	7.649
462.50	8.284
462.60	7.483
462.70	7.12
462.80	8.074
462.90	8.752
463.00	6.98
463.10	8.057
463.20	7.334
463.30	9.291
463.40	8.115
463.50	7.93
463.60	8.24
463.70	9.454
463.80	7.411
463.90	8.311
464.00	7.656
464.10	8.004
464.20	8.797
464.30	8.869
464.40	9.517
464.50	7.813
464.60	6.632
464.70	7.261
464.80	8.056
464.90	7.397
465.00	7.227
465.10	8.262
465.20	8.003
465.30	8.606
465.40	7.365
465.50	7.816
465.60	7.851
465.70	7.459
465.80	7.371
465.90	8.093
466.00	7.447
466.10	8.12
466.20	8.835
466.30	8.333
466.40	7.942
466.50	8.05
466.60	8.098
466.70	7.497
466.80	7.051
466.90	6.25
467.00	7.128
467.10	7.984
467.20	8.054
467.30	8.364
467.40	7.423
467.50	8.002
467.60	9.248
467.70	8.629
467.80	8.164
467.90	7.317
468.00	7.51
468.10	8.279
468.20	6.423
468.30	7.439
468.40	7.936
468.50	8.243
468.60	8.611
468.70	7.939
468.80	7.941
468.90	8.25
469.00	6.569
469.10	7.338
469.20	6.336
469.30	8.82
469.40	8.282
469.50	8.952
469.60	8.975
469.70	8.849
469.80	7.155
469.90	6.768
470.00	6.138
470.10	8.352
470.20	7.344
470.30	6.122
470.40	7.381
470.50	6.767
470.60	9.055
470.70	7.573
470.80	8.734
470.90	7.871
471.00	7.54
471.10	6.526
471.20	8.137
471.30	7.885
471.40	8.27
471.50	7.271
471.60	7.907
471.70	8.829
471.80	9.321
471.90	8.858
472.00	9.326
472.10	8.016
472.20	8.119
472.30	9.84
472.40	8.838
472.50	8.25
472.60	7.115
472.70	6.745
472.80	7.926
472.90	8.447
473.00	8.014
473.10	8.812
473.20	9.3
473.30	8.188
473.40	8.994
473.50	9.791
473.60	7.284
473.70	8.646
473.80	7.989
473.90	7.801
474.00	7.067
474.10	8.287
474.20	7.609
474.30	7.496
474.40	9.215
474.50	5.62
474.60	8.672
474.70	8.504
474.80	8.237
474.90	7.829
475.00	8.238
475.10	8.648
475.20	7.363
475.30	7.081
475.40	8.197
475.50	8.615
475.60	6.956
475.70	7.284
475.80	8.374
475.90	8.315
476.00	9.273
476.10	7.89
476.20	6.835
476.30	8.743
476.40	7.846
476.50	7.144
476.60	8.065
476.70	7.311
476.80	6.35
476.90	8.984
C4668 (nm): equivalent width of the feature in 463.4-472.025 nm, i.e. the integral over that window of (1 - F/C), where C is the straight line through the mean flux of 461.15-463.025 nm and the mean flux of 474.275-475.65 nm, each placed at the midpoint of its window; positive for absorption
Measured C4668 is 0.15 nm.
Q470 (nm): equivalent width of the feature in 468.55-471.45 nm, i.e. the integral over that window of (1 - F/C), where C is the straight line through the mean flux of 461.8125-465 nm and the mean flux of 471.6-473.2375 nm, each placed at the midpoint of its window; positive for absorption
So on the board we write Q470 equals 0.21 nm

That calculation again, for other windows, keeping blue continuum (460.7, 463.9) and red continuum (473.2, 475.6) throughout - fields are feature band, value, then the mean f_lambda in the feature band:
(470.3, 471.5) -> 0.06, 7.7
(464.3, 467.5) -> 0.12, 7.8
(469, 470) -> 0.04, 7.78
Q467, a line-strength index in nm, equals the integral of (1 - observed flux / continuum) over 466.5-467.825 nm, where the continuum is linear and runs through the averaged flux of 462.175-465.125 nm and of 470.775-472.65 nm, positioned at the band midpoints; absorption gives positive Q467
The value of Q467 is 0.05 nm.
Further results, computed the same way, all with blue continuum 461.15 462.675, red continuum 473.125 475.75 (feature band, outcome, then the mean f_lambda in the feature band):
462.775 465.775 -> 0.05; 8.01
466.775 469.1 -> 0.10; 7.77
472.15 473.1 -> -0.01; 8.18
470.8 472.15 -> -0.01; 8.16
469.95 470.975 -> 0.07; 7.53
